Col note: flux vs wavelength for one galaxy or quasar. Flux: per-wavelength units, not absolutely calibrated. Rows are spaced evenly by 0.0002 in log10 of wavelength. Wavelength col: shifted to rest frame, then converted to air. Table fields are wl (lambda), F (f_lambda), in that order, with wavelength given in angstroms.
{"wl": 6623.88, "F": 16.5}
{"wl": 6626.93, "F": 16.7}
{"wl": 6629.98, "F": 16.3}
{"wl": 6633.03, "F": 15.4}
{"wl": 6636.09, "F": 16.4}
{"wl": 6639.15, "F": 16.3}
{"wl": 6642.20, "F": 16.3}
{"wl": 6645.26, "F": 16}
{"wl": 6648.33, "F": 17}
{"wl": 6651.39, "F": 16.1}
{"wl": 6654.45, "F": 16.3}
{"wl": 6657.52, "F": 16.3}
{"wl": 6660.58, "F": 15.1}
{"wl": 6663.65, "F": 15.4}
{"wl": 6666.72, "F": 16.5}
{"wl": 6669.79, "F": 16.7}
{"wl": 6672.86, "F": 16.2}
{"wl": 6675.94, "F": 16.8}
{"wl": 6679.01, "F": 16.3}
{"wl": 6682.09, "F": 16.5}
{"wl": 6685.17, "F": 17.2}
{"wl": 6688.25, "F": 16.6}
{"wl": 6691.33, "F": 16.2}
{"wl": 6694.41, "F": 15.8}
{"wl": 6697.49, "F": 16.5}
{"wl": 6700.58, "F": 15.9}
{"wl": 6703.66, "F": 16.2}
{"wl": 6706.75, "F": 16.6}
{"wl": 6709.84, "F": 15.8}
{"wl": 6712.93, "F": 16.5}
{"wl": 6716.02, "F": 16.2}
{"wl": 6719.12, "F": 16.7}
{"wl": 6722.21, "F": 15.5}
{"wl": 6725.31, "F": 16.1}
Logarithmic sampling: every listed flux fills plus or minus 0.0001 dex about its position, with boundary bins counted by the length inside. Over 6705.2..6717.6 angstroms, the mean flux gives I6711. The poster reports 16.3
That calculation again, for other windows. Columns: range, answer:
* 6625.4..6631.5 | 16.5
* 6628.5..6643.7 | 16.1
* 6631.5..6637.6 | 15.9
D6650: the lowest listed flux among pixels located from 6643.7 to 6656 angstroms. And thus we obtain 16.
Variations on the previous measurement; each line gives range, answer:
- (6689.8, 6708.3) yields 15.8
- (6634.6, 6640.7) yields 16.3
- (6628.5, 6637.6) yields 15.4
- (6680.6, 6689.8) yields 16.5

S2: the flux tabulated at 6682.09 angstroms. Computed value 16.5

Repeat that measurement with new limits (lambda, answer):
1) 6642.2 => 16.3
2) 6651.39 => 16.1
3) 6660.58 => 15.1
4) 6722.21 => 15.5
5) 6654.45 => 16.3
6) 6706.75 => 16.6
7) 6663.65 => 15.4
